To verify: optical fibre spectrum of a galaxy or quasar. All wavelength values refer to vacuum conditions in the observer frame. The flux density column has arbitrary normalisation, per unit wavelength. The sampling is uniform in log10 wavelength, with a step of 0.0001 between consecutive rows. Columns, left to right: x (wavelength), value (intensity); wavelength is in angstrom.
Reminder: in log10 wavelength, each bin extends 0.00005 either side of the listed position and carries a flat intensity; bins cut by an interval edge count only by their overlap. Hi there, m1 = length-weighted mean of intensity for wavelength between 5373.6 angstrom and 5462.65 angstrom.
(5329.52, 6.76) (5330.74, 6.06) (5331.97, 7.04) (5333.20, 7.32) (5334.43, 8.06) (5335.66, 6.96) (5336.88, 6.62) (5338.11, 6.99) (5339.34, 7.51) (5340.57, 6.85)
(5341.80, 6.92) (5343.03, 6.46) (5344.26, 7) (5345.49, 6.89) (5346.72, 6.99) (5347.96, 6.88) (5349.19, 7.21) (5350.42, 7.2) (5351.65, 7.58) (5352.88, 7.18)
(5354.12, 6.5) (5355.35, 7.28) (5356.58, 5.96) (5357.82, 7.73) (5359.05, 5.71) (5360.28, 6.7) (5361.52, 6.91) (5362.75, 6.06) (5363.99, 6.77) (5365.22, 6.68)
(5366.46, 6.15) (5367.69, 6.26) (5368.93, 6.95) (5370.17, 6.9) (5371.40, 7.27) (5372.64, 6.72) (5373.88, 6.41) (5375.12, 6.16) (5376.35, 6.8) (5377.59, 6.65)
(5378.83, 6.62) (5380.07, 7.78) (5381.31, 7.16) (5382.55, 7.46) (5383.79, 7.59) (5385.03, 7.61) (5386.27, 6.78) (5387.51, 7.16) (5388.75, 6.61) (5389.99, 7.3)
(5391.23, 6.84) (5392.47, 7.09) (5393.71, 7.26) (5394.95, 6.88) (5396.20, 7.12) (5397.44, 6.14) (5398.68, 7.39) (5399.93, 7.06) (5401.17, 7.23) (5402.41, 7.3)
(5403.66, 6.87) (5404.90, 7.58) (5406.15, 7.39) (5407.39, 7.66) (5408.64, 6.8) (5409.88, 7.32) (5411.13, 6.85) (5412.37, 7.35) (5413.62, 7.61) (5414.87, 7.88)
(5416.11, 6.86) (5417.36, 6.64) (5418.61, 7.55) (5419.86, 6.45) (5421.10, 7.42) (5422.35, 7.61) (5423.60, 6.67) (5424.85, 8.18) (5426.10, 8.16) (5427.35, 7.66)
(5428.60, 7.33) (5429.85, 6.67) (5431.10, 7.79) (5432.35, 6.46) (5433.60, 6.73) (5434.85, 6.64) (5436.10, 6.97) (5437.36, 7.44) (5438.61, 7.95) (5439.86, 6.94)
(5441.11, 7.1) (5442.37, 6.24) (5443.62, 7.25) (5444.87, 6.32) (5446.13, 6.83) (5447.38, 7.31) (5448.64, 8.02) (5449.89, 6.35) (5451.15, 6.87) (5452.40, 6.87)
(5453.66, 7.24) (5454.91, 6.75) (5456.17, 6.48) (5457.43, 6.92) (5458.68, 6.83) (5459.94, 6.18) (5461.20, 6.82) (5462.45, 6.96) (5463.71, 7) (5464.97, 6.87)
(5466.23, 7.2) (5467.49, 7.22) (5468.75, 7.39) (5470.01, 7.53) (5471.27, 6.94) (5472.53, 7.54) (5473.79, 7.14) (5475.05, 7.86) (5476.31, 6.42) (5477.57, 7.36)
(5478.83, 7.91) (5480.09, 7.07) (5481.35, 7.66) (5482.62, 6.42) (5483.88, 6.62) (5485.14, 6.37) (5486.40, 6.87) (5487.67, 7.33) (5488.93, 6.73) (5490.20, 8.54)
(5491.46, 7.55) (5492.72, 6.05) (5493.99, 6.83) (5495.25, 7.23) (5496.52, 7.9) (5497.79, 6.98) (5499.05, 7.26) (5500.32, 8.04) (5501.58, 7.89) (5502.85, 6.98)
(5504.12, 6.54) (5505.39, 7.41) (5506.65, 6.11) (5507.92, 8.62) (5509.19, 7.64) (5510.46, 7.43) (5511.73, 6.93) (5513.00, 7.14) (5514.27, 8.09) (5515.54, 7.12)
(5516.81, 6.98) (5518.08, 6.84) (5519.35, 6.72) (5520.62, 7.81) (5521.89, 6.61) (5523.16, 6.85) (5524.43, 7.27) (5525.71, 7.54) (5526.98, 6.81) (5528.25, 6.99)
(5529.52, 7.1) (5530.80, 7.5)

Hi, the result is 7.08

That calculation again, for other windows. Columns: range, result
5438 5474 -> 7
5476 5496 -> 7.08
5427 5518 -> 7.12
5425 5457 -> 7.07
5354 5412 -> 6.93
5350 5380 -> 6.73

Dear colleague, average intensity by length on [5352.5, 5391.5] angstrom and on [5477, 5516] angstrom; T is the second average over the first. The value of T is 1.1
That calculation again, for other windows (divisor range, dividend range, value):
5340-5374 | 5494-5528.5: 1.07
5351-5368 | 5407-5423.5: 1.08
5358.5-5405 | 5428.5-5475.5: 1.02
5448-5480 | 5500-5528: 1.02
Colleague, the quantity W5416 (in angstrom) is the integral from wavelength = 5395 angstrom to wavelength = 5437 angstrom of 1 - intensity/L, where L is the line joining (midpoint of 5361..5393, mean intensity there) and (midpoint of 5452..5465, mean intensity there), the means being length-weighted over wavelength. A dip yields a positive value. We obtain -2.14 angstrom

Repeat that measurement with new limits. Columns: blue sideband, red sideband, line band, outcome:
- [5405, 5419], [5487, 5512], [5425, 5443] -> 0.25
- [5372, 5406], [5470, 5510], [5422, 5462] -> 0.48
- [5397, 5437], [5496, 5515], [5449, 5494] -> 1.79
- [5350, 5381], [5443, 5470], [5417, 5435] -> -0.88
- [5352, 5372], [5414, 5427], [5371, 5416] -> -0.30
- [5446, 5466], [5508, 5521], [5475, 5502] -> -0.27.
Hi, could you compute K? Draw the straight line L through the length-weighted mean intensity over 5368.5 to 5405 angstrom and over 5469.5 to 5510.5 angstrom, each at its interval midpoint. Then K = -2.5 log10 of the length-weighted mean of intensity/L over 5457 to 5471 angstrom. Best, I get 0.028 mag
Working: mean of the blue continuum 7.02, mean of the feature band 6.99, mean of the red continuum 7.23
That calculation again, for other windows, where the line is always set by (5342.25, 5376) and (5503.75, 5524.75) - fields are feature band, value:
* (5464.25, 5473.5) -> -0.03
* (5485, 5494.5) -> 0.01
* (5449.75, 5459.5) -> 0.04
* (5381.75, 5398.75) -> -0.04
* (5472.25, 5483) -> -0.03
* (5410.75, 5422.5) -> -0.05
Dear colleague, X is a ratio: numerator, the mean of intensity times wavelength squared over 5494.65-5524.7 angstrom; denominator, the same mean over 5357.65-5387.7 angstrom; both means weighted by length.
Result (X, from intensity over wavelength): 1.1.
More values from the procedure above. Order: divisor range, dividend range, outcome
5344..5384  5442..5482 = 1.07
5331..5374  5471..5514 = 1.11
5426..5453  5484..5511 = 1.05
